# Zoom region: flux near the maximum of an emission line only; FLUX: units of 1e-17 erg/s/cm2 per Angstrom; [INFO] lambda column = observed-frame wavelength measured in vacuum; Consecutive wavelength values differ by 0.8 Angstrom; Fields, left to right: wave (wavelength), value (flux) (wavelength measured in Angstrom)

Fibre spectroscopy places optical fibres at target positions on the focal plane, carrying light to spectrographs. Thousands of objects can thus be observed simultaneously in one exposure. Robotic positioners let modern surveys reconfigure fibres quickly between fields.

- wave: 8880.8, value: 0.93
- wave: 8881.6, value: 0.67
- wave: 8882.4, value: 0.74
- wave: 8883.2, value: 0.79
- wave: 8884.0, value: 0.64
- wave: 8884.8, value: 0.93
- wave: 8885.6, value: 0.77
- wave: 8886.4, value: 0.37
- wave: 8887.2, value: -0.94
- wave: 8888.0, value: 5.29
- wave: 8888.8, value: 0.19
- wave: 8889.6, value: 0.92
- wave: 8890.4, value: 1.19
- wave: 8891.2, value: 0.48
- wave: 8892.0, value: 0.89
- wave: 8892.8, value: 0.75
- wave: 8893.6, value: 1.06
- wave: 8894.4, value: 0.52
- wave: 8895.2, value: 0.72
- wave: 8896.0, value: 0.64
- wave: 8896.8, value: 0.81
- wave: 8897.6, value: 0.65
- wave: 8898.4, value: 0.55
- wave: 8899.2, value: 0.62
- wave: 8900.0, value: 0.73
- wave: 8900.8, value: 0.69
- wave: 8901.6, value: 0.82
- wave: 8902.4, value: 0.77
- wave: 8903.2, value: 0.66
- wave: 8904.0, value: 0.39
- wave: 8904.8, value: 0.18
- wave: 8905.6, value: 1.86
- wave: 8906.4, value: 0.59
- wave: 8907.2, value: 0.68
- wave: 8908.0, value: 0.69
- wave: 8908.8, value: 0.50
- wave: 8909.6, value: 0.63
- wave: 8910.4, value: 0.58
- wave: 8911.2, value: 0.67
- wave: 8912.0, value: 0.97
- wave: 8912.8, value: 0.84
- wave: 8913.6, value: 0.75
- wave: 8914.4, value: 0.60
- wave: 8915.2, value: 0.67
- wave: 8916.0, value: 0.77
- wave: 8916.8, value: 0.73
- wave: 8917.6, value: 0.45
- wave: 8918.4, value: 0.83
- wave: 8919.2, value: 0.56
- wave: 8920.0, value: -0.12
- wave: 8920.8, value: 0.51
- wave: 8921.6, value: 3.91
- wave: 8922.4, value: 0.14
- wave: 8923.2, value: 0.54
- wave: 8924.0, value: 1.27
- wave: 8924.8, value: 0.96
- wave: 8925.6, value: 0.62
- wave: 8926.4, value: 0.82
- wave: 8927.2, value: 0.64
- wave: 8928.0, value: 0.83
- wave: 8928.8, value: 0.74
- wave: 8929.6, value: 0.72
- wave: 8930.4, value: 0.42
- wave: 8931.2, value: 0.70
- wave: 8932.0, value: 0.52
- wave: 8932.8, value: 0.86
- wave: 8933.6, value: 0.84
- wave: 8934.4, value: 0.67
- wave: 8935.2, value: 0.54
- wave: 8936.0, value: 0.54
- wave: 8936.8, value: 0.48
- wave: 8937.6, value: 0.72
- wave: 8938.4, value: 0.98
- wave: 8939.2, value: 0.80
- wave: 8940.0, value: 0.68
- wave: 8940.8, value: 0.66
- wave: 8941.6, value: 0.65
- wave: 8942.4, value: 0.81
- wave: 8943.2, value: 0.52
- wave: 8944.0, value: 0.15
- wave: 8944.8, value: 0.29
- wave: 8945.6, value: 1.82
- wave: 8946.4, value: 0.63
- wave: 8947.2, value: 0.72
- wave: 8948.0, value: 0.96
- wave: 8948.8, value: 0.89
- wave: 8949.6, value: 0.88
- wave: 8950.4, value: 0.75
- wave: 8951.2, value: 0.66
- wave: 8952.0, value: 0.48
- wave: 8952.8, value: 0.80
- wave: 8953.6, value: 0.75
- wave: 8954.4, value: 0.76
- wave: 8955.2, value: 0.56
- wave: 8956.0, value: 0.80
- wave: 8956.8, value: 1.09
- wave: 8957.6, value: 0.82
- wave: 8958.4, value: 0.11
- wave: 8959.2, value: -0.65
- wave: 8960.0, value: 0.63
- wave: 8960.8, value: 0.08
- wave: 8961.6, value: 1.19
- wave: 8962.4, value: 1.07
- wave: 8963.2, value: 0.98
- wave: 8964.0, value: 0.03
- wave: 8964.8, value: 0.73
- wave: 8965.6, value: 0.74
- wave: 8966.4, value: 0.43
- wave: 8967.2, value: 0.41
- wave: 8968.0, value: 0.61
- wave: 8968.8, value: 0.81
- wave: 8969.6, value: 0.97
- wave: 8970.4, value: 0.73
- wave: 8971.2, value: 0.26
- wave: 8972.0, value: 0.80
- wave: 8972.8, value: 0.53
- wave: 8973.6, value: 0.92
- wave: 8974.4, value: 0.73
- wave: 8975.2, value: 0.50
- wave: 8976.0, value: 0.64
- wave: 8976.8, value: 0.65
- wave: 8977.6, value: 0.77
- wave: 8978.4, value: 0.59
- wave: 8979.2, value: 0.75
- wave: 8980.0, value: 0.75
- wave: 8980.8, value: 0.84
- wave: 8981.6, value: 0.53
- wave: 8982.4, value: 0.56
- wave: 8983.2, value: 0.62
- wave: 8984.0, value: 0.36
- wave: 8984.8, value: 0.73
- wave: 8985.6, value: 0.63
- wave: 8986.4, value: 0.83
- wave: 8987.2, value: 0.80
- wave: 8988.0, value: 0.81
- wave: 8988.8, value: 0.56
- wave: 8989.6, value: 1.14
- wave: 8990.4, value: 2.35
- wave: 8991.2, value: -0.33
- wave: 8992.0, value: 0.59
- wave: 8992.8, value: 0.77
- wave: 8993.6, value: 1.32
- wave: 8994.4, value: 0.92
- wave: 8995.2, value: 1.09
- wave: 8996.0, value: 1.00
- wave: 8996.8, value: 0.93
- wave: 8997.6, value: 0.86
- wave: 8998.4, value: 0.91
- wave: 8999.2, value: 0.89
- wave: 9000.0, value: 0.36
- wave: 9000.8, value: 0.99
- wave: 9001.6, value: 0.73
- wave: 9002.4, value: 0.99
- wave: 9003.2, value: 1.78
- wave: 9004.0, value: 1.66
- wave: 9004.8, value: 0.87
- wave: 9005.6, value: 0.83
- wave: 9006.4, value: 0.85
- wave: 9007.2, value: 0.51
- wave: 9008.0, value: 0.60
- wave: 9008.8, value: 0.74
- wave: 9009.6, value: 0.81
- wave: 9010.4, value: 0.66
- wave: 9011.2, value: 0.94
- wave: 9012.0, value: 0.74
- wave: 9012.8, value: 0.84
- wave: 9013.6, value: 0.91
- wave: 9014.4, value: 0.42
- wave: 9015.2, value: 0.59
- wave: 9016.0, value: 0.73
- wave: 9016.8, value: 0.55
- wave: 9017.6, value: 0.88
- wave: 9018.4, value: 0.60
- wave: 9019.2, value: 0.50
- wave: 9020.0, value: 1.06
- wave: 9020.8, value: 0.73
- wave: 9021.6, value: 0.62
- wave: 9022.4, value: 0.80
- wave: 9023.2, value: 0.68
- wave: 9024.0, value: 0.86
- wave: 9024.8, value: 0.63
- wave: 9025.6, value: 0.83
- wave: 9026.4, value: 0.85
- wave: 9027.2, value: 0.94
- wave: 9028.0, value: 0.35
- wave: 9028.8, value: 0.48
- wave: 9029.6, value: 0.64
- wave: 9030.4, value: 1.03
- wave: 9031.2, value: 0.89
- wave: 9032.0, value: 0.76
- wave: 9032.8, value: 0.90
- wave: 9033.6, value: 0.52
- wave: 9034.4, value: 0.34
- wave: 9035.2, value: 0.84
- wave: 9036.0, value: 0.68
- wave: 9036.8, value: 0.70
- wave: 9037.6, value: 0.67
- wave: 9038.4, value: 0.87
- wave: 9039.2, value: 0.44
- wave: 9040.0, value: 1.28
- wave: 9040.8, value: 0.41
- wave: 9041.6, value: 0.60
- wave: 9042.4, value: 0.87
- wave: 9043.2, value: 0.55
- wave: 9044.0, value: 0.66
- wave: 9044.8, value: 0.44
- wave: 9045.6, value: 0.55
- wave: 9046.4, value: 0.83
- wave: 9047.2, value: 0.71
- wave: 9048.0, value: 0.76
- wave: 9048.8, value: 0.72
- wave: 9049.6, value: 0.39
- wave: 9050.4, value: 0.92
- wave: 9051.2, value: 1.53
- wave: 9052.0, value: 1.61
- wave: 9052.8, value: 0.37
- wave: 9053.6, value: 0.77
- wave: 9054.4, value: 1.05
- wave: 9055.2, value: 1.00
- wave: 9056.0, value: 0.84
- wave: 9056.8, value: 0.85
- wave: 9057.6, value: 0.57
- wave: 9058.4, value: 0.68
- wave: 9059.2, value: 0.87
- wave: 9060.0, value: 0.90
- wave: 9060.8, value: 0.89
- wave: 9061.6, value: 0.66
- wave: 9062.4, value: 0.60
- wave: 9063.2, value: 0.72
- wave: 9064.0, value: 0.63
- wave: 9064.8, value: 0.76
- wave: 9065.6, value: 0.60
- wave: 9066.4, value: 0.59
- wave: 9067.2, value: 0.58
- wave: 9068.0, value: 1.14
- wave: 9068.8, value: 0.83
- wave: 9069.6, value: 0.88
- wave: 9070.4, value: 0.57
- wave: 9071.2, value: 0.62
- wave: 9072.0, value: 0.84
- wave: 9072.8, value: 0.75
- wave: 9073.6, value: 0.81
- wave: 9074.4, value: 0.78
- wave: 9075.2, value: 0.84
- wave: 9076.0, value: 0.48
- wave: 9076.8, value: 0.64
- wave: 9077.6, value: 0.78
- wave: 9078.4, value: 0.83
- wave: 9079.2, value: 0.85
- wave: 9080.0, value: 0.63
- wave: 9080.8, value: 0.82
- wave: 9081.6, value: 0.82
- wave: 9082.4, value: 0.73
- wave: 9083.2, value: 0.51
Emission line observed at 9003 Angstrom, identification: H-gamma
